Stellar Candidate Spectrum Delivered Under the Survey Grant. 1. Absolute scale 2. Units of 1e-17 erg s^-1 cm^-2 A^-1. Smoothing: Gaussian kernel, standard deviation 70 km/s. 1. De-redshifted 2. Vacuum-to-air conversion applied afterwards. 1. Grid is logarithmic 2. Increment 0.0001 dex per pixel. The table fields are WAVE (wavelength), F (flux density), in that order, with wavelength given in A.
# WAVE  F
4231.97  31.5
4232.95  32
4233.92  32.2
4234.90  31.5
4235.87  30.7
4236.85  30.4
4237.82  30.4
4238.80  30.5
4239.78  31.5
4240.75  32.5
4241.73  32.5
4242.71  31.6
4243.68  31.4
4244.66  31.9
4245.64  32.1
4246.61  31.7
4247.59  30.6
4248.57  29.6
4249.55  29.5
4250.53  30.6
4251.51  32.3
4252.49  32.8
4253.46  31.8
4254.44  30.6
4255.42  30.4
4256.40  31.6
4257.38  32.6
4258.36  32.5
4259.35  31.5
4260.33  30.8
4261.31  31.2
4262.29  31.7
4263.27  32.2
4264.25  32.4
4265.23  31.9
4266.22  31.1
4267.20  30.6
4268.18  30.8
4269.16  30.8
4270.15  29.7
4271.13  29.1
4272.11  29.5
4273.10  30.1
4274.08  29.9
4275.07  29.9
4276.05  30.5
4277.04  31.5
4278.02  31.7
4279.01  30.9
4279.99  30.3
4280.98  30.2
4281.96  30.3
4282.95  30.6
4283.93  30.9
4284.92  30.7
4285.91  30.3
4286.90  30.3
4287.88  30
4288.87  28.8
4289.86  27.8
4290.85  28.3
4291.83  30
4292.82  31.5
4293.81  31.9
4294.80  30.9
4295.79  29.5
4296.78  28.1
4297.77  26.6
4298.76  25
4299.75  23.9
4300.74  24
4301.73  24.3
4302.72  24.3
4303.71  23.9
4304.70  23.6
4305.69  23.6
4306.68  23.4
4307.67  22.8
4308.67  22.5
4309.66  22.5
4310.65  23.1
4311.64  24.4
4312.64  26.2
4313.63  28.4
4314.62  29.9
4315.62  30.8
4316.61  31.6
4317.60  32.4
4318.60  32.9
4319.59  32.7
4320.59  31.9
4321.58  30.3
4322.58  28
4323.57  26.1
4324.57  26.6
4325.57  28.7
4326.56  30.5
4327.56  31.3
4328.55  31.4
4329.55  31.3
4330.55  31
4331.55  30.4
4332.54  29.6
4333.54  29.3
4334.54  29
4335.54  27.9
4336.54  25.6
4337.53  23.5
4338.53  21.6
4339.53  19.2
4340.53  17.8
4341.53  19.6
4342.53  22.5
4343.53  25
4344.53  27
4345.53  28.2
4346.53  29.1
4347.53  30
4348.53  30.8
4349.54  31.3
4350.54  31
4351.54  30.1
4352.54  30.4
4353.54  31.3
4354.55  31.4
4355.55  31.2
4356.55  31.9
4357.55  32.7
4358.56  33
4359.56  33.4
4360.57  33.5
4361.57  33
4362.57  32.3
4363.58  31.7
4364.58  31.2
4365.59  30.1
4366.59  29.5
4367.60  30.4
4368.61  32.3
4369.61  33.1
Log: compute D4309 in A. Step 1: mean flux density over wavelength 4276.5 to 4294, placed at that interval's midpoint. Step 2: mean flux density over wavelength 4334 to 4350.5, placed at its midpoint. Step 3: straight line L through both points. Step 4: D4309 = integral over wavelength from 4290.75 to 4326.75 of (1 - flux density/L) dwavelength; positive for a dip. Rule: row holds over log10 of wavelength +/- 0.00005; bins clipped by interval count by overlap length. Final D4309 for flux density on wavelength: 1.2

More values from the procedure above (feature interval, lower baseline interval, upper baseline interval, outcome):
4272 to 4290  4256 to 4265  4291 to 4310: -0.9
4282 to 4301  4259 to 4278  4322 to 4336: 0.8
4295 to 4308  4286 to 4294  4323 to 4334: 2.1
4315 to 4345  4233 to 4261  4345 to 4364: 3.4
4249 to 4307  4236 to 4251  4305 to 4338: 0.4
